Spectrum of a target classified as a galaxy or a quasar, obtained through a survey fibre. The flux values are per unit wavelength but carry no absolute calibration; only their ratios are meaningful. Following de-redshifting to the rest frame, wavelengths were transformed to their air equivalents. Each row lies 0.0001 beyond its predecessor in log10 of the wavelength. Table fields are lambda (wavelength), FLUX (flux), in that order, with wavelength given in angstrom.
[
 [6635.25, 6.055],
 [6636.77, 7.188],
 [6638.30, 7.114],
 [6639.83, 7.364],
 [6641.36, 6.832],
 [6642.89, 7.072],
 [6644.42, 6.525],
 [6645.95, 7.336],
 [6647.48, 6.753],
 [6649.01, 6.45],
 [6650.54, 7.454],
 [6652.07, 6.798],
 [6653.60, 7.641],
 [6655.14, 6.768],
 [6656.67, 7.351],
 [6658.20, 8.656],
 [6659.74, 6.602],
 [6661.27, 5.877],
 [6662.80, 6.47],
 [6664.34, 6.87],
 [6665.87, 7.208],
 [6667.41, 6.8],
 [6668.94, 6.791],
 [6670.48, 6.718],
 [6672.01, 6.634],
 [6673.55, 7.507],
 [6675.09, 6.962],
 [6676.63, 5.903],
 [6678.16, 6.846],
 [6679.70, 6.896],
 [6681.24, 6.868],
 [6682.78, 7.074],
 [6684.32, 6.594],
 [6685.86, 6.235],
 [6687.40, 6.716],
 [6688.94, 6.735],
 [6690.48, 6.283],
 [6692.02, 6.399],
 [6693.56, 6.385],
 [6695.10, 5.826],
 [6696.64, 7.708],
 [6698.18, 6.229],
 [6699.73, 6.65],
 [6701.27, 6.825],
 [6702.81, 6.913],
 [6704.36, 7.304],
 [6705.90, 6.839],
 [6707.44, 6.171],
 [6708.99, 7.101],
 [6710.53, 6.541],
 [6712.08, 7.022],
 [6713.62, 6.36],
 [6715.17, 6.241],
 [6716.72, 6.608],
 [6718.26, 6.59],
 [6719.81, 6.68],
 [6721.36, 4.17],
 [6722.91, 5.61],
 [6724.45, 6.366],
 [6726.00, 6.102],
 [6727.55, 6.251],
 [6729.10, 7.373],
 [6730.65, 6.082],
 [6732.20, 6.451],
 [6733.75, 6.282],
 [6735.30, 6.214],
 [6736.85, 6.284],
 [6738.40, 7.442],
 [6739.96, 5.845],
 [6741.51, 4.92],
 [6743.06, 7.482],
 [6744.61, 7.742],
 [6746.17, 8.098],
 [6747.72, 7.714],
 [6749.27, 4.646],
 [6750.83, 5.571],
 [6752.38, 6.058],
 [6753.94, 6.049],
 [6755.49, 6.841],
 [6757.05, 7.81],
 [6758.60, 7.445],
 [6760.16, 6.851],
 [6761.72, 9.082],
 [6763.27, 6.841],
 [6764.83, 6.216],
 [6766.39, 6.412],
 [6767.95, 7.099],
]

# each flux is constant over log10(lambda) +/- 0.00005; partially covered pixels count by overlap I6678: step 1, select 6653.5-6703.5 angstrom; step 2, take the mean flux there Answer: 6.77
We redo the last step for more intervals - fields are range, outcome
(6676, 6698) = 6.6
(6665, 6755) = 6.55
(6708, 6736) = 6.33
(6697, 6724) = 6.48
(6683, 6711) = 6.65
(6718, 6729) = 6.02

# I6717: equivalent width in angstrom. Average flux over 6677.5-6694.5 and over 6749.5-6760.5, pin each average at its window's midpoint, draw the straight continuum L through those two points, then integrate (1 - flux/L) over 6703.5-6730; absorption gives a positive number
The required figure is 0.66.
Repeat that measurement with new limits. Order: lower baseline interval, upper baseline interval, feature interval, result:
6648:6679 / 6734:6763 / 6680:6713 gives 0.83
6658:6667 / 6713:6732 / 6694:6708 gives -0.63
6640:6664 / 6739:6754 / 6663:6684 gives 0.06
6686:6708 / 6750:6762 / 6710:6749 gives 1.66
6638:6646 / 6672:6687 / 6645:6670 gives -0.29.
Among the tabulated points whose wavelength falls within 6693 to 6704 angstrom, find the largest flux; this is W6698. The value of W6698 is 7.708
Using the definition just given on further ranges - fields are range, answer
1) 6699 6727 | 7.304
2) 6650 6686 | 8.656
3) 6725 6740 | 7.442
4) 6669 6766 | 9.082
